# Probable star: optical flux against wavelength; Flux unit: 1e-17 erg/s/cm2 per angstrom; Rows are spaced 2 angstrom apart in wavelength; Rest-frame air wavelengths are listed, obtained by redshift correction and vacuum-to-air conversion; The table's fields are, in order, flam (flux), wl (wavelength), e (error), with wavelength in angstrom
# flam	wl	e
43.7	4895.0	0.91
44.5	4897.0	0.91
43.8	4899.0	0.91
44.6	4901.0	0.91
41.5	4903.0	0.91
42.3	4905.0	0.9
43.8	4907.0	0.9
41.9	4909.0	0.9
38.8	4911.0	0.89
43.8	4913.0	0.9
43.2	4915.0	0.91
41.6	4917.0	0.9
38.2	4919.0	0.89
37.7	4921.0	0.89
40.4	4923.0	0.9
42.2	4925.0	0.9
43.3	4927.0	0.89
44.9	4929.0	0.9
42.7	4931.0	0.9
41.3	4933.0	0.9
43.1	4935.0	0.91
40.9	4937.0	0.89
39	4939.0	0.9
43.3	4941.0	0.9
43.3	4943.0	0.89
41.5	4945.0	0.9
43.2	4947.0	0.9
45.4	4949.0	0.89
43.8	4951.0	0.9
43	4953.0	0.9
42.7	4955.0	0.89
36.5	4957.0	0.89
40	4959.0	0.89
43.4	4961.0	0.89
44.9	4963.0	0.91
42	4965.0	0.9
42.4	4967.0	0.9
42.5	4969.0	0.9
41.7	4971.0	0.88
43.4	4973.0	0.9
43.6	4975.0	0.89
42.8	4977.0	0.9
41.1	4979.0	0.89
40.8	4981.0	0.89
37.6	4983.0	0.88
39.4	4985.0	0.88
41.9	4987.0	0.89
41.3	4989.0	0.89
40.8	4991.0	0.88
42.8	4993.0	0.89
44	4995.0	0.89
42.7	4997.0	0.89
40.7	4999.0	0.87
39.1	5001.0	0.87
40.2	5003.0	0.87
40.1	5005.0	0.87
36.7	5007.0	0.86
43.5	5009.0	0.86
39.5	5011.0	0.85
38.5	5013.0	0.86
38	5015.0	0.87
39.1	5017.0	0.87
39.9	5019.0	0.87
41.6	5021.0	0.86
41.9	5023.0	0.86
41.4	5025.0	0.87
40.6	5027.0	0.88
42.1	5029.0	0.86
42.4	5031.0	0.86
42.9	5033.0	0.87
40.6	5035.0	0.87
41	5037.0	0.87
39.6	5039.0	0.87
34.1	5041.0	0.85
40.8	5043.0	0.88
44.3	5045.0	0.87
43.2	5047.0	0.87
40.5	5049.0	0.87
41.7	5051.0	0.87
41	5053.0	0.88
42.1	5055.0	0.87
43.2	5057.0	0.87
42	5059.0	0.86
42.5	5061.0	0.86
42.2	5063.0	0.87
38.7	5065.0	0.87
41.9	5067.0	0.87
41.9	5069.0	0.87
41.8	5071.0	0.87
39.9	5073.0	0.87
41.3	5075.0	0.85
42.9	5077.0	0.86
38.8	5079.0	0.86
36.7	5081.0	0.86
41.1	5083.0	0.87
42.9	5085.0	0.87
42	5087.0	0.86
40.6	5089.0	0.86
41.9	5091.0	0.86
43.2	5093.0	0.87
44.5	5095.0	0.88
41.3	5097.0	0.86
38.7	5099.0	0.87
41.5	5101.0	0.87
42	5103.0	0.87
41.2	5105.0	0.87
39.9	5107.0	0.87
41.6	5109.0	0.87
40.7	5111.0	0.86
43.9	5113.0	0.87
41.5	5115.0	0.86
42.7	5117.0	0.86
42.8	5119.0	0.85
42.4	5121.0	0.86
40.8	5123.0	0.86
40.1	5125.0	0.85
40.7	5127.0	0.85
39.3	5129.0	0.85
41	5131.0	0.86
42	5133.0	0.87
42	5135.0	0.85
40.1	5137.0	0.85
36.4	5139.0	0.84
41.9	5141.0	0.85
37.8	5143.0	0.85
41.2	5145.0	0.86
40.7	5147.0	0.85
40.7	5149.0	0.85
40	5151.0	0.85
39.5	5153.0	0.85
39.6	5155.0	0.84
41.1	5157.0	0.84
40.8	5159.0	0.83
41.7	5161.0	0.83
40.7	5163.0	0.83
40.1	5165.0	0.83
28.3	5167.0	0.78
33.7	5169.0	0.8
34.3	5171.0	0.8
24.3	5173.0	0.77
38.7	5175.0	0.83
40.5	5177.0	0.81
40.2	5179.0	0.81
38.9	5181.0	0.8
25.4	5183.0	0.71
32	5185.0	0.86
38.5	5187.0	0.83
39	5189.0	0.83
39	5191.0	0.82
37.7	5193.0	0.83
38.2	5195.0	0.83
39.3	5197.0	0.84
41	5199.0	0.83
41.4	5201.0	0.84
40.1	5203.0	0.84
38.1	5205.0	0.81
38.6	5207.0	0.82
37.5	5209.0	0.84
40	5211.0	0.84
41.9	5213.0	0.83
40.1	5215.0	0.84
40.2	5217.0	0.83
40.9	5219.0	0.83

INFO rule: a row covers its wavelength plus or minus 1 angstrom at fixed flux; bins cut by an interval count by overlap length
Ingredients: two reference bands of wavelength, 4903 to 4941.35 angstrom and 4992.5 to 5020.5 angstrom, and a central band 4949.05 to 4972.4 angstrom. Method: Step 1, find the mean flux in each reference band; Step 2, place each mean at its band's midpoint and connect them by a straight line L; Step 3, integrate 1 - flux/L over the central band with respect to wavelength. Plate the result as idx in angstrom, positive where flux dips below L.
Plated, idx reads -0.7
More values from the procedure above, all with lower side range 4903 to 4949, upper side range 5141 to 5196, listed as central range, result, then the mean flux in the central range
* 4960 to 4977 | -0.8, 43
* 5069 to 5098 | -1.7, 41.4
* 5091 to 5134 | -3.3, 41.5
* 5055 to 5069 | -0.8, 41.8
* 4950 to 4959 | 0.0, 41.3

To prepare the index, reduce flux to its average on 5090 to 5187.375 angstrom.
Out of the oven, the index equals 39.5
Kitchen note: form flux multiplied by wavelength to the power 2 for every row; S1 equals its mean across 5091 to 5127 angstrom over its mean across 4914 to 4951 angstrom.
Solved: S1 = 1.06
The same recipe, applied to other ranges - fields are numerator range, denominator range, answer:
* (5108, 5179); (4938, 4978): 1.00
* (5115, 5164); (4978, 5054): 1.05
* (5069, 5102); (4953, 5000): 1.03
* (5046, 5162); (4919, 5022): 1.05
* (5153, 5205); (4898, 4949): 0.98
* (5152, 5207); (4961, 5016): 0.98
